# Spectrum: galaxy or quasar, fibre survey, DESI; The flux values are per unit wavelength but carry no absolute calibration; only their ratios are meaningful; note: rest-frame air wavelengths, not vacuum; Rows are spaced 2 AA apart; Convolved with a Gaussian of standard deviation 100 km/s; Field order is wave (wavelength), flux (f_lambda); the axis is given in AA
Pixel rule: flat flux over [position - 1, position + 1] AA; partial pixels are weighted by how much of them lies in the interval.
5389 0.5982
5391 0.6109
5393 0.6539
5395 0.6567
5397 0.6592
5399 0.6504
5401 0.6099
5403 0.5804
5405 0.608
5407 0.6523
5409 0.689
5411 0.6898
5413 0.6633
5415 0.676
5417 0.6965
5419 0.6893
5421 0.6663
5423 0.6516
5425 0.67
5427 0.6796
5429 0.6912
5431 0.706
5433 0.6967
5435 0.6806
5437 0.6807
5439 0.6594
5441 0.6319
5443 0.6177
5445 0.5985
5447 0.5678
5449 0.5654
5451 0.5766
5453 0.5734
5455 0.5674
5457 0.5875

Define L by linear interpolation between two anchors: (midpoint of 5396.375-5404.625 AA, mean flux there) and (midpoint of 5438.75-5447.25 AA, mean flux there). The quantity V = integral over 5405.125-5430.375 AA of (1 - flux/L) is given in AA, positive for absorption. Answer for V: -2.2 AA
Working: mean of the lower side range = 0.622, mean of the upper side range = 0.615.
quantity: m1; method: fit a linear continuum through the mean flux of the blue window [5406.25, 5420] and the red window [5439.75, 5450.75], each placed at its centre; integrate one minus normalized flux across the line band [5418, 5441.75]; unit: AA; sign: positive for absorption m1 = -1.5 AA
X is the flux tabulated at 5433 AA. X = 0.6967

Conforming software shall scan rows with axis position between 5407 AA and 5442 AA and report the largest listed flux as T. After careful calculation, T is 0.706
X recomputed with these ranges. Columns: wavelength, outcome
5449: 0.5654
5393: 0.6539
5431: 0.706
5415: 0.676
